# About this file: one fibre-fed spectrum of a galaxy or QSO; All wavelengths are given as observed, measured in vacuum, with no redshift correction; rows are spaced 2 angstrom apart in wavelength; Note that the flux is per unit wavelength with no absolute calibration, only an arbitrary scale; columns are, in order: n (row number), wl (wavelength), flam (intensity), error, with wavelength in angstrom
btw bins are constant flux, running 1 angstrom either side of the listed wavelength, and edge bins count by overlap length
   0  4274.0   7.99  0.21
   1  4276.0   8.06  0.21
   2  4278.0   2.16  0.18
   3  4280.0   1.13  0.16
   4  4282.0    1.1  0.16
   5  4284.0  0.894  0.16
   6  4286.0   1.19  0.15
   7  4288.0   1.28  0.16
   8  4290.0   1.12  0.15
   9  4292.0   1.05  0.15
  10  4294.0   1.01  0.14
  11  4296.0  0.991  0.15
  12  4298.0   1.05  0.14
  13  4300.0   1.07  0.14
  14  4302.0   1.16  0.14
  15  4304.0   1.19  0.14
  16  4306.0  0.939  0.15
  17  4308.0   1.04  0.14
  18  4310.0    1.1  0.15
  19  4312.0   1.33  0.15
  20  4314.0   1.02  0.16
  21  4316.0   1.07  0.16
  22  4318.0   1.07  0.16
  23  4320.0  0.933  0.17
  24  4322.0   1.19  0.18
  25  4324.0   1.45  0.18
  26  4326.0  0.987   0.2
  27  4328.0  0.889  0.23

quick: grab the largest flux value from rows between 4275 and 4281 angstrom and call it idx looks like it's 8.06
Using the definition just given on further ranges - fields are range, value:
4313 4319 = 1.07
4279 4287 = 1.19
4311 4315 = 1.33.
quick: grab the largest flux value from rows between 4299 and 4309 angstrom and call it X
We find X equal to 1.19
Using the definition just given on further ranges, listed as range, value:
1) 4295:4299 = 1.05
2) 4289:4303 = 1.16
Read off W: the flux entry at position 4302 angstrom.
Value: 1.16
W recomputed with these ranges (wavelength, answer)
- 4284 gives 0.894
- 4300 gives 1.07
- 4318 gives 1.07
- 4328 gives 0.889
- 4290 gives 1.12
